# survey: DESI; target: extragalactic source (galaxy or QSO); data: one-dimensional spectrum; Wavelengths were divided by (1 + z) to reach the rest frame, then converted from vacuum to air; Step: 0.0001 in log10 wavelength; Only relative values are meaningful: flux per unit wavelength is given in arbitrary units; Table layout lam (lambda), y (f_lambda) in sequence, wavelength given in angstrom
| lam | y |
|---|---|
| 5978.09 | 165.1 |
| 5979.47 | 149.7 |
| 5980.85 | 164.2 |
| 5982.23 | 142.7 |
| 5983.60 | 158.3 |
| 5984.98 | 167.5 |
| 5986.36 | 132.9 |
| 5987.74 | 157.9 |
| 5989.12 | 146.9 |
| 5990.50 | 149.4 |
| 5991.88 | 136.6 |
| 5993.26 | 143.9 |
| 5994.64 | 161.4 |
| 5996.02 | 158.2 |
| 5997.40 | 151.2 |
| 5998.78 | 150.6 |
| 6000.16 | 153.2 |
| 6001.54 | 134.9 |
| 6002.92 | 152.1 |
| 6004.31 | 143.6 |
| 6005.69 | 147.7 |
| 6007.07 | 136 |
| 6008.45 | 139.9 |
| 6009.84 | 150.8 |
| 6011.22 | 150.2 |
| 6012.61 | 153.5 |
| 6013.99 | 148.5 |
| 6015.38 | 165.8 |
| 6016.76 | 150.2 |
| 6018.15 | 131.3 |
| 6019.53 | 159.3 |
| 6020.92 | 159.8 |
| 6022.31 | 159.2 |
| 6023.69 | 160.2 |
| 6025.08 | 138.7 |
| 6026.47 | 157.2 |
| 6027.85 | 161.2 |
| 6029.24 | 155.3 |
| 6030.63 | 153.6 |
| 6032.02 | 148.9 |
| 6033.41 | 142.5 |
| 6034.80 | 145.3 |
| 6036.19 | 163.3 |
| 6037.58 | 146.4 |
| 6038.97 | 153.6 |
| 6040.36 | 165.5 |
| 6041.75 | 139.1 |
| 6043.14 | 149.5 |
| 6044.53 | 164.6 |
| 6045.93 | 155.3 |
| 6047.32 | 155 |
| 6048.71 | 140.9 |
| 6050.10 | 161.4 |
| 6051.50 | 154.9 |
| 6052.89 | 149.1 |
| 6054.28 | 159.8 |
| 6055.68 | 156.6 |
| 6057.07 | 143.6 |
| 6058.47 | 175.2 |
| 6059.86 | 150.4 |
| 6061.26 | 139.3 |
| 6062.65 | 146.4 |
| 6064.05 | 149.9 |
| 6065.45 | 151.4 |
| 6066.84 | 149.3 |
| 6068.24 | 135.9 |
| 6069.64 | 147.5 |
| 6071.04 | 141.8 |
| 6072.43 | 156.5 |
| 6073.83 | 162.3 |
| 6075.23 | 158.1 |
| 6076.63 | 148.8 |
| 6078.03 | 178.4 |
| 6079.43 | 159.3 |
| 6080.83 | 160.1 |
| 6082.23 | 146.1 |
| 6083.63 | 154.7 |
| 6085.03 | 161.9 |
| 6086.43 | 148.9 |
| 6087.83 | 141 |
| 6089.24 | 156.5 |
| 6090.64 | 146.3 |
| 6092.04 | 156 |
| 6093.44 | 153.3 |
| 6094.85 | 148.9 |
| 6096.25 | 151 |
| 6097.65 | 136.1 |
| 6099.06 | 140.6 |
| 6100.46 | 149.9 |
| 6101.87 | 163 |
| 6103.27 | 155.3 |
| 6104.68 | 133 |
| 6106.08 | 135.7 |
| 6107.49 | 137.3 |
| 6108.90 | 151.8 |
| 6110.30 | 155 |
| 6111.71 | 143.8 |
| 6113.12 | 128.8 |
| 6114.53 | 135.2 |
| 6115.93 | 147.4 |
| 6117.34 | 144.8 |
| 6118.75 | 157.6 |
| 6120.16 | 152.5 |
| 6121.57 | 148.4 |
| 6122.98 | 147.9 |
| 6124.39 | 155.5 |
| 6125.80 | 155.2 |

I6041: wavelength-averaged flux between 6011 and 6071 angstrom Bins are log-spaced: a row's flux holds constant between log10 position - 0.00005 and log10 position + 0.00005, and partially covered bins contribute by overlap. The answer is 152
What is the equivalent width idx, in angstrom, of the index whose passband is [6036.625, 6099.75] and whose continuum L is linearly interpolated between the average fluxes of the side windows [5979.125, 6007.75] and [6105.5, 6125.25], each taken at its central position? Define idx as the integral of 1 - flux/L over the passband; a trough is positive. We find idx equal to -2.1 angstrom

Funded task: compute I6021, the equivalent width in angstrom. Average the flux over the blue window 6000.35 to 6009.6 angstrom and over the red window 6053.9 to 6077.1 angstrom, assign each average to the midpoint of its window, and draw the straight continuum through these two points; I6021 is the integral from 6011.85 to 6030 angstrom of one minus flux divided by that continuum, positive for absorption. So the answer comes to -1.1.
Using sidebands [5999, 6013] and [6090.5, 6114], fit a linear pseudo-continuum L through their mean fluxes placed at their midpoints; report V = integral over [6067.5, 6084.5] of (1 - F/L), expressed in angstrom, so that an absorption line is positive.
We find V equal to -0.94 angstrom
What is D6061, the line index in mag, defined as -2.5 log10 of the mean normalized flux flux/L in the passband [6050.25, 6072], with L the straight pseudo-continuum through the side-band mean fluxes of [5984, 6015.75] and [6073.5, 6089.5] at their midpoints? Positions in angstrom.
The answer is 0.03 mag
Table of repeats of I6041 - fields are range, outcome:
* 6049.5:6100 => 152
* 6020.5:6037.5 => 153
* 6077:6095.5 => 155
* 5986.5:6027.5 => 150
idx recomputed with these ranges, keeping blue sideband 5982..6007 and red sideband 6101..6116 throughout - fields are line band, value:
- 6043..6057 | -0.7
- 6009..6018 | -0.2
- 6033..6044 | -0.3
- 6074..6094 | -1.4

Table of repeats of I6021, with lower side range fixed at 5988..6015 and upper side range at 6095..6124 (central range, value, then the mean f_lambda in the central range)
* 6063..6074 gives -0.14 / 149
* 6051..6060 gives -0.55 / 156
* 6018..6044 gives -0.89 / 153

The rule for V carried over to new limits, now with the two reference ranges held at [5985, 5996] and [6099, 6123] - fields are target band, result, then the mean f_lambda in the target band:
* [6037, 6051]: -0.53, 153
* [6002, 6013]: 0.16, 146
